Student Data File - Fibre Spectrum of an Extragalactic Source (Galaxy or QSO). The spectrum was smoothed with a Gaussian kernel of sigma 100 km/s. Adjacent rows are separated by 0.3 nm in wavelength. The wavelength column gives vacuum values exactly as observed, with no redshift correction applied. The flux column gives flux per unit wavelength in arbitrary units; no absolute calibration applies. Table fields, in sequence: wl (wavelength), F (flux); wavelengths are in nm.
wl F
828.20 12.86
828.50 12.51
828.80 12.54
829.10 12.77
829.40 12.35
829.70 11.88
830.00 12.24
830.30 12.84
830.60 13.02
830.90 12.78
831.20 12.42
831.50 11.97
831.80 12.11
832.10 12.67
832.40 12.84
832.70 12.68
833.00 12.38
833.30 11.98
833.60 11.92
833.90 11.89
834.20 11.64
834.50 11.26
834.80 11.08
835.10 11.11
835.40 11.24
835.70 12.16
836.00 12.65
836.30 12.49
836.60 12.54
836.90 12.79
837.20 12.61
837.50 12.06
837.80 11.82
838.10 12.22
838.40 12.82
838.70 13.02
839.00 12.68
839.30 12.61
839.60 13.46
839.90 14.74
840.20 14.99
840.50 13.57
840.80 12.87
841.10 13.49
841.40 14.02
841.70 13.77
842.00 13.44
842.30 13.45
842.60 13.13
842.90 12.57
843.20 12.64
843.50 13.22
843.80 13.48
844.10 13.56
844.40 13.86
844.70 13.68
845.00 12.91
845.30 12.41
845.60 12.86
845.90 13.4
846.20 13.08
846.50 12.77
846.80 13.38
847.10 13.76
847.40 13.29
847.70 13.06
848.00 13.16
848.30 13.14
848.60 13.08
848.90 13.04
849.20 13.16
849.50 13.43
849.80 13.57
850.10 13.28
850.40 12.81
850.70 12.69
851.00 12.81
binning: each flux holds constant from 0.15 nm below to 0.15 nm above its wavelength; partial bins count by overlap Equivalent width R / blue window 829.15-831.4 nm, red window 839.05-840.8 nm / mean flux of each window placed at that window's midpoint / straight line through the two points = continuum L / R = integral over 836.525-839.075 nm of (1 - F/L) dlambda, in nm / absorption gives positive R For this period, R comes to 0.18 nm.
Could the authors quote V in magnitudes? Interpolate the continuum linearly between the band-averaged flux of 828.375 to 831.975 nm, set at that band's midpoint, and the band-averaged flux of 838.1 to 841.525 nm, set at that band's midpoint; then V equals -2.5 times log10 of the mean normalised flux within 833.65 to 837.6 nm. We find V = 0.09 mag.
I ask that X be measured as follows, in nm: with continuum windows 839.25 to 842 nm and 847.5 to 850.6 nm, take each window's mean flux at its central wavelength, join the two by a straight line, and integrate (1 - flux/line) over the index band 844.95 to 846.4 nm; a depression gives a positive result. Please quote 0.05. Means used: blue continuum 13.7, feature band 12.9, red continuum 13.2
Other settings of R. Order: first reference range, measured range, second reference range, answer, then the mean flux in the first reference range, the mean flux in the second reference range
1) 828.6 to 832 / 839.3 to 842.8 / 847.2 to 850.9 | -0.22 nm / 12.5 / 13.1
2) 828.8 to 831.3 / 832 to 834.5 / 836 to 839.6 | 0.07 nm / 12.5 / 12.6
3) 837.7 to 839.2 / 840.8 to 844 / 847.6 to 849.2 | -0.14 nm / 12.5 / 13.1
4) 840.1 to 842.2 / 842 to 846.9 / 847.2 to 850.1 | 0.12 nm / 13.7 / 13.2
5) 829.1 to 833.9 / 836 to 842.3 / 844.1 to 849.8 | -0.14 nm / 12.4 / 13.2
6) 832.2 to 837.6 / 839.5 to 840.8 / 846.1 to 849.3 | -0.16 nm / 12.1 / 13.2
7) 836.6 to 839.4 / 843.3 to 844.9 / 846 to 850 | -0.07 nm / 12.5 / 13.2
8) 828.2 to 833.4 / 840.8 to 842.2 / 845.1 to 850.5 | -0.07 nm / 12.5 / 13.1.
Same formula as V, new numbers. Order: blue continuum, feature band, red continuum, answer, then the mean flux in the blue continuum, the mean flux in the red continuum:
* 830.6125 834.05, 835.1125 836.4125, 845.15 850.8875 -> 0.045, 12.4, 13.1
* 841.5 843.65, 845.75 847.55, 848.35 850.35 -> -0.005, 13.2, 13.2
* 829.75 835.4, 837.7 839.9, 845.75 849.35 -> -0.021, 12.1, 13.2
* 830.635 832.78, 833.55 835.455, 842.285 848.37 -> 0.110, 12.5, 13.2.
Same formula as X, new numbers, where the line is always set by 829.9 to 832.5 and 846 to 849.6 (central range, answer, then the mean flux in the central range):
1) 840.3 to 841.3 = -0.04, 13.4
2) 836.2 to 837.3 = 0.01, 12.6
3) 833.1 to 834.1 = 0.06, 11.9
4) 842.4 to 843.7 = 0.01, 12.9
